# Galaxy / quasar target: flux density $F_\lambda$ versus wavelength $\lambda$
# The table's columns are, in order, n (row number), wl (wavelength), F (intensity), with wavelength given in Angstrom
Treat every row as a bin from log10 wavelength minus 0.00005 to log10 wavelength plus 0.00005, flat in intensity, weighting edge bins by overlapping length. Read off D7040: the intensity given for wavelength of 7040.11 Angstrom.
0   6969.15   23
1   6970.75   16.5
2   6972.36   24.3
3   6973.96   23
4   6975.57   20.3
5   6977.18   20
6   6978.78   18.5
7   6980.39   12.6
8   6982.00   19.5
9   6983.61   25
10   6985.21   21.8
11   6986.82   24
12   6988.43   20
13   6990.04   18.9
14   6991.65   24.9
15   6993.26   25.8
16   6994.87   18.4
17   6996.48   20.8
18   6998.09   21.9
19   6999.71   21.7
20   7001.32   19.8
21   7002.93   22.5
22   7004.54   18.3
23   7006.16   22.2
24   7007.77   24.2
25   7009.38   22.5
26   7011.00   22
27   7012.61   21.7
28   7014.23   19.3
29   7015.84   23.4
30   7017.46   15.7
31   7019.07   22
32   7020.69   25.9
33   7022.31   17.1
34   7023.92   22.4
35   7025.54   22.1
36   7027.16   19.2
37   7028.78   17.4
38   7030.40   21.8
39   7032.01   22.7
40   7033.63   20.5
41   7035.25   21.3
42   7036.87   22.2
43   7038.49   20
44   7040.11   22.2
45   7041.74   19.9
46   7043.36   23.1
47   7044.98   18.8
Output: 22.2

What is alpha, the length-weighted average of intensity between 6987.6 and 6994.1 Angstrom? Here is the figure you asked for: 22.4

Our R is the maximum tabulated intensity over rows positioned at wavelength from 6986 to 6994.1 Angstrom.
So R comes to 25.8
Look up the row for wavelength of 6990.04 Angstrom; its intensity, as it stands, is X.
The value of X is 18.9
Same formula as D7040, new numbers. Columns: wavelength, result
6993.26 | 25.8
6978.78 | 18.5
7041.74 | 19.9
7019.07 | 22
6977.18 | 20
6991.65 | 24.9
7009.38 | 22.5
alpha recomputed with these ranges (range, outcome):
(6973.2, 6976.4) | 21.6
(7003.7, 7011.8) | 21.8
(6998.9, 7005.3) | 20.6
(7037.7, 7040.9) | 21.1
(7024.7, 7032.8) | 20.6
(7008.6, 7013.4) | 22.1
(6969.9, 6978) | 20.8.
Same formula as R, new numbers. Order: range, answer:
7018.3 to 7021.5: 25.9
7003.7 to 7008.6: 24.2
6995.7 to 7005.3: 22.5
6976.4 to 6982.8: 20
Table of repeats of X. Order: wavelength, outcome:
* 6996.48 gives 20.8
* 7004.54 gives 18.3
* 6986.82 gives 24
